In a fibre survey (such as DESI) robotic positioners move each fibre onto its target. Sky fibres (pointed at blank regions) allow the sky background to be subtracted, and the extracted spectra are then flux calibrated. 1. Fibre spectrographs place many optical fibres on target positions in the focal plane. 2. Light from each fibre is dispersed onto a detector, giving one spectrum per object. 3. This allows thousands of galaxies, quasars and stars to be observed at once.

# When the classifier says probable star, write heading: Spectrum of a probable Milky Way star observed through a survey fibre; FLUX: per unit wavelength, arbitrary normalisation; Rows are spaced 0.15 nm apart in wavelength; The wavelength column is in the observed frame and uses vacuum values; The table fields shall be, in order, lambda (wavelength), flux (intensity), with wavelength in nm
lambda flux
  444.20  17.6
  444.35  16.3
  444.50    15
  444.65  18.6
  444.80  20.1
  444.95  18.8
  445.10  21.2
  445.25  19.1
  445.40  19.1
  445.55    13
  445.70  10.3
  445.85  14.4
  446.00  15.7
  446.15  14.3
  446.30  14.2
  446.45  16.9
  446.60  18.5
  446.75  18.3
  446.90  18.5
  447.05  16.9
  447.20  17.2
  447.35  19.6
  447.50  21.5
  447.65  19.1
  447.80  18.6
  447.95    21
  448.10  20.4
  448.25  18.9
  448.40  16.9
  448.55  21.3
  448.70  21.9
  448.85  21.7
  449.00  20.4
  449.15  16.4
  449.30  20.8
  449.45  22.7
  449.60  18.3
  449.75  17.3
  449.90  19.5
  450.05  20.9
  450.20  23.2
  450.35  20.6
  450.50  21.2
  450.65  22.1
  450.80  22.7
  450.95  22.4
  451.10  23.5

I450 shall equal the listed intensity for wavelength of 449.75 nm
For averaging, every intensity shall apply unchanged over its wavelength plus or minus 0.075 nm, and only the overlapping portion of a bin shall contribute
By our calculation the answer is 17.3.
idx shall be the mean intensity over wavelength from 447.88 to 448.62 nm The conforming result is 19.7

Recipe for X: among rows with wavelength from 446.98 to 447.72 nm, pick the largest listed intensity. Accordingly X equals 21.5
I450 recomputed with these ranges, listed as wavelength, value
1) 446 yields 15.7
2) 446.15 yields 14.3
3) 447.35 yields 19.6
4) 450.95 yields 22.4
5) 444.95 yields 18.8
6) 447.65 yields 19.1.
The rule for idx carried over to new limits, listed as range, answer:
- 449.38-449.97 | 19.4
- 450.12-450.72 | 21.8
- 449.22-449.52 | 21.6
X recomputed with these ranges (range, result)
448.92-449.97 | 22.7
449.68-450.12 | 20.9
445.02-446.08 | 21.2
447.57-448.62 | 21.3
